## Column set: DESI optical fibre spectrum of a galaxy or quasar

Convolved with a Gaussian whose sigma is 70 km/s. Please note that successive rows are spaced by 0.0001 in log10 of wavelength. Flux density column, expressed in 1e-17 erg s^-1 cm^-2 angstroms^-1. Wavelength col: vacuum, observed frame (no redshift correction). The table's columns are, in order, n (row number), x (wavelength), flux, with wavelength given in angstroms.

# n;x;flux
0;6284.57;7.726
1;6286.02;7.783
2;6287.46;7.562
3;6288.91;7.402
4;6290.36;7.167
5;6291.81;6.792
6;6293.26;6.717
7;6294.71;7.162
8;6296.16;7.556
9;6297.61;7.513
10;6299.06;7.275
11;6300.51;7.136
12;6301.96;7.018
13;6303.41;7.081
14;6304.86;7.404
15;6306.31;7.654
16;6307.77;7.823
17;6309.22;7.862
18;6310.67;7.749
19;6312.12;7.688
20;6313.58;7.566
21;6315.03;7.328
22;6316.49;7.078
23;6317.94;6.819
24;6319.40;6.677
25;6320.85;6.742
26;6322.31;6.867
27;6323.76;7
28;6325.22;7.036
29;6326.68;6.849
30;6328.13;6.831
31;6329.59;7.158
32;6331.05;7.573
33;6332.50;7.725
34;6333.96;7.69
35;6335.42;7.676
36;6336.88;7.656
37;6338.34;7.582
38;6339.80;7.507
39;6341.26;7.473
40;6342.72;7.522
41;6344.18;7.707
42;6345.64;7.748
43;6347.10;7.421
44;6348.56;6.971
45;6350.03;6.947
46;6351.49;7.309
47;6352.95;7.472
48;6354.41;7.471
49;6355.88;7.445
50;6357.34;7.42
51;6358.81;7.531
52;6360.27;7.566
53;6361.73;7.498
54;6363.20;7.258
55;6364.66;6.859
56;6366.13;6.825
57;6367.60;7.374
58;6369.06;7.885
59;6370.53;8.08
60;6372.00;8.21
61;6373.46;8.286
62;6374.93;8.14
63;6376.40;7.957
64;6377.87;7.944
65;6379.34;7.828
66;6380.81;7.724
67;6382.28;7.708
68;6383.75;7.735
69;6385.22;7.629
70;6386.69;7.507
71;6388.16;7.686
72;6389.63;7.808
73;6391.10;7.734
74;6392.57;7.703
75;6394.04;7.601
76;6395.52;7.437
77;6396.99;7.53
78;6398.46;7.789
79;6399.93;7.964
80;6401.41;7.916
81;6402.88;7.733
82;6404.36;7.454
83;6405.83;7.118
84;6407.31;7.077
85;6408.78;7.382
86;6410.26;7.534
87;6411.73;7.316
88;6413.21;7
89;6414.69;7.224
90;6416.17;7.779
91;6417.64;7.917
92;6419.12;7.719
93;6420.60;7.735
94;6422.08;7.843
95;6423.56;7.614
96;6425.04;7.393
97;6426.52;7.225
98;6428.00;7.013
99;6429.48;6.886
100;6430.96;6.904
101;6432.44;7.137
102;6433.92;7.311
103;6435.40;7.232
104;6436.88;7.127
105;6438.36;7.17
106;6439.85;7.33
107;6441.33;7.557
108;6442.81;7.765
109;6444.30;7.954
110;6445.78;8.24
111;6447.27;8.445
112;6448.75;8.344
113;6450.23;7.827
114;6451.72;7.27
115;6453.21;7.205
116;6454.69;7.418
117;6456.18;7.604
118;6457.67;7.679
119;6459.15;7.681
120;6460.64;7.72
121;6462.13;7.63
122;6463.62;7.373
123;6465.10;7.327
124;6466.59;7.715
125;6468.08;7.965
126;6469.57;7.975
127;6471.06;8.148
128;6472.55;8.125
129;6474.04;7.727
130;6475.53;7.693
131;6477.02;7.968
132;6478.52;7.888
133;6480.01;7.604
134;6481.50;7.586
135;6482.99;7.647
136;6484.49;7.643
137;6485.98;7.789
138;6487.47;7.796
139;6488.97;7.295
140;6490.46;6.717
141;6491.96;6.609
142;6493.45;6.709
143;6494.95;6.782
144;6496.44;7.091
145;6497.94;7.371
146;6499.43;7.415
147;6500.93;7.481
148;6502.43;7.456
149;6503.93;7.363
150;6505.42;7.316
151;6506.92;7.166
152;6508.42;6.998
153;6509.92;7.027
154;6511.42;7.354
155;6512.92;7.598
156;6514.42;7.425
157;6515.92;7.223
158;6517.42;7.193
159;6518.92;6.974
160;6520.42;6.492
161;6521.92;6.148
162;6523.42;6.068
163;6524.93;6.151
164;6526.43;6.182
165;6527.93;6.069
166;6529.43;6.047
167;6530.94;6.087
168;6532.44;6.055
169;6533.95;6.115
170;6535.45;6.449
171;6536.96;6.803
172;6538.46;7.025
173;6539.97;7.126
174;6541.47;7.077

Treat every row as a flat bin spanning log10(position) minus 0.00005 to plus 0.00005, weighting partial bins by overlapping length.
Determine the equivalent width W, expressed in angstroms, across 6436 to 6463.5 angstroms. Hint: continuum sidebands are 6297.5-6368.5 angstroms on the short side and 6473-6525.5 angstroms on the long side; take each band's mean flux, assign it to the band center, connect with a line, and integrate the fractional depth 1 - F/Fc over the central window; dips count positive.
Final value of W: -1.5 angstroms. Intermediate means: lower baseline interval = 7.33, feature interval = 7.65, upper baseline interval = 7.23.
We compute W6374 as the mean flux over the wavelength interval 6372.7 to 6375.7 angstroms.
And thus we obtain 8.22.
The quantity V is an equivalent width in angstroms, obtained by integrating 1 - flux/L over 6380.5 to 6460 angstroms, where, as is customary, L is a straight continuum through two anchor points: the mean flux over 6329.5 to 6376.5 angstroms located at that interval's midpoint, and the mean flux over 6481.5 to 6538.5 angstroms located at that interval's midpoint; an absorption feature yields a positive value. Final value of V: -2.9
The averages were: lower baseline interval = 7.54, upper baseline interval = 6.93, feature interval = 7.55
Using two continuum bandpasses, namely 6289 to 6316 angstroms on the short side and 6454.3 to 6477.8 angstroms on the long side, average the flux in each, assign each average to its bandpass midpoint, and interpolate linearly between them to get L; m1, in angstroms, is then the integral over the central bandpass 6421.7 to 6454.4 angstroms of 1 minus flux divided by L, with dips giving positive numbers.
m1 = 0.8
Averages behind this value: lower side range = 7.36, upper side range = 7.74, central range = 7.49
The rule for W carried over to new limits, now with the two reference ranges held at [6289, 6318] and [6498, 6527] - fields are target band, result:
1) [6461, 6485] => -2.3 angstroms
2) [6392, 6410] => -0.9 angstroms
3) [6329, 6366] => -0.9 angstroms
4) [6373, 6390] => -1.4 angstroms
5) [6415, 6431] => -0.7 angstroms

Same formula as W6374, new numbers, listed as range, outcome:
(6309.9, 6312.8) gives 7.74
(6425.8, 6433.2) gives 7.04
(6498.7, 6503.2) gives 7.44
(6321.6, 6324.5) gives 6.94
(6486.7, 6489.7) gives 7.54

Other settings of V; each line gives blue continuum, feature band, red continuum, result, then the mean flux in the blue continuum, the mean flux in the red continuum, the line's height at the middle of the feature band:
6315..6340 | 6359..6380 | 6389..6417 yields -0.9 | 7.2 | 7.53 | 7.39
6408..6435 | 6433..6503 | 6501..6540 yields -4.6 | 7.38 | 6.77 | 7.1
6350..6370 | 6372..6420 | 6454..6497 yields -1.5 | 7.37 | 7.55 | 7.43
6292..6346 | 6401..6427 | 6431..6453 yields 0.1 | 7.33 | 7.59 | 7.53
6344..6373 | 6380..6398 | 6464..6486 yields -0.3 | 7.45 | 7.78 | 7.54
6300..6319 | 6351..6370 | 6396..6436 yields 0.1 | 7.39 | 7.44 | 7.41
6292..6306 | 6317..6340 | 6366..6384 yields 0.8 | 7.21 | 7.86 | 7.46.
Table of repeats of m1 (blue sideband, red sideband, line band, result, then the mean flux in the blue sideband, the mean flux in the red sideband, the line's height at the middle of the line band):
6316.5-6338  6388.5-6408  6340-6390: -1.2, 7.17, 7.61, 7.4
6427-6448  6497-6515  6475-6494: -0.3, 7.43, 7.33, 7.36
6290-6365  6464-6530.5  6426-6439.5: 0.3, 7.32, 7.23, 7.26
